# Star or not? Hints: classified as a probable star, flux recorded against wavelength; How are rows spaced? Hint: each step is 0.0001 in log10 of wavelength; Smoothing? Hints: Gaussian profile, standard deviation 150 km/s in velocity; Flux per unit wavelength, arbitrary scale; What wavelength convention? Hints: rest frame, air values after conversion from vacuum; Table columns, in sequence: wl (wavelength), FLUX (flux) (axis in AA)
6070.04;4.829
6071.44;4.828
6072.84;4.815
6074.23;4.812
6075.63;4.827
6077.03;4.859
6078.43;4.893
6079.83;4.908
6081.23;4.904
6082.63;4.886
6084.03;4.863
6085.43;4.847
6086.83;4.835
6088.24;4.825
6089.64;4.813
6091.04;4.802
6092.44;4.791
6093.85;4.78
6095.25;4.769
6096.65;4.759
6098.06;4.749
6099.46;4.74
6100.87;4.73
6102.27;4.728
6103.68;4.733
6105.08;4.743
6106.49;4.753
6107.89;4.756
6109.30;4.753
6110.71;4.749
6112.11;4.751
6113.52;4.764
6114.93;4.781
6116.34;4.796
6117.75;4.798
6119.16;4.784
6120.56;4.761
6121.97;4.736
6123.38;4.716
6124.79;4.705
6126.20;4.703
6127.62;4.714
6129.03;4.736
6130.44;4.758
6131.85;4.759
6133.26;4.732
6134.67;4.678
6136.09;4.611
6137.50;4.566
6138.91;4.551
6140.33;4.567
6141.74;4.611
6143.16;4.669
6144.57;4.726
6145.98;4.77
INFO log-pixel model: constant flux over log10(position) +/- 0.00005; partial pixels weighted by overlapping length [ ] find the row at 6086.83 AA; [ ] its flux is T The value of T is 4.835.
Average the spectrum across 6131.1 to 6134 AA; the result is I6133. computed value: 4.76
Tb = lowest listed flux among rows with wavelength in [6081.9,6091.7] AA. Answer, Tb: 4.802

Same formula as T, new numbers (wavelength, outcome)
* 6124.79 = 4.705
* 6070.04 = 4.829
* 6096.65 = 4.759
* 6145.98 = 4.77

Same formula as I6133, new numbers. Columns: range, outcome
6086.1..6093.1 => 4.81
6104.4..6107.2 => 4.75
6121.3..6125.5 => 4.72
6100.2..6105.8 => 4.73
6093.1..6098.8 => 4.76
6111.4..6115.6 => 4.77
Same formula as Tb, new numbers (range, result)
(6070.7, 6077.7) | 4.812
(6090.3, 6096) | 4.769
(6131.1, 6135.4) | 4.678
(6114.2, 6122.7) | 4.736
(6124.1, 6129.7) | 4.703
